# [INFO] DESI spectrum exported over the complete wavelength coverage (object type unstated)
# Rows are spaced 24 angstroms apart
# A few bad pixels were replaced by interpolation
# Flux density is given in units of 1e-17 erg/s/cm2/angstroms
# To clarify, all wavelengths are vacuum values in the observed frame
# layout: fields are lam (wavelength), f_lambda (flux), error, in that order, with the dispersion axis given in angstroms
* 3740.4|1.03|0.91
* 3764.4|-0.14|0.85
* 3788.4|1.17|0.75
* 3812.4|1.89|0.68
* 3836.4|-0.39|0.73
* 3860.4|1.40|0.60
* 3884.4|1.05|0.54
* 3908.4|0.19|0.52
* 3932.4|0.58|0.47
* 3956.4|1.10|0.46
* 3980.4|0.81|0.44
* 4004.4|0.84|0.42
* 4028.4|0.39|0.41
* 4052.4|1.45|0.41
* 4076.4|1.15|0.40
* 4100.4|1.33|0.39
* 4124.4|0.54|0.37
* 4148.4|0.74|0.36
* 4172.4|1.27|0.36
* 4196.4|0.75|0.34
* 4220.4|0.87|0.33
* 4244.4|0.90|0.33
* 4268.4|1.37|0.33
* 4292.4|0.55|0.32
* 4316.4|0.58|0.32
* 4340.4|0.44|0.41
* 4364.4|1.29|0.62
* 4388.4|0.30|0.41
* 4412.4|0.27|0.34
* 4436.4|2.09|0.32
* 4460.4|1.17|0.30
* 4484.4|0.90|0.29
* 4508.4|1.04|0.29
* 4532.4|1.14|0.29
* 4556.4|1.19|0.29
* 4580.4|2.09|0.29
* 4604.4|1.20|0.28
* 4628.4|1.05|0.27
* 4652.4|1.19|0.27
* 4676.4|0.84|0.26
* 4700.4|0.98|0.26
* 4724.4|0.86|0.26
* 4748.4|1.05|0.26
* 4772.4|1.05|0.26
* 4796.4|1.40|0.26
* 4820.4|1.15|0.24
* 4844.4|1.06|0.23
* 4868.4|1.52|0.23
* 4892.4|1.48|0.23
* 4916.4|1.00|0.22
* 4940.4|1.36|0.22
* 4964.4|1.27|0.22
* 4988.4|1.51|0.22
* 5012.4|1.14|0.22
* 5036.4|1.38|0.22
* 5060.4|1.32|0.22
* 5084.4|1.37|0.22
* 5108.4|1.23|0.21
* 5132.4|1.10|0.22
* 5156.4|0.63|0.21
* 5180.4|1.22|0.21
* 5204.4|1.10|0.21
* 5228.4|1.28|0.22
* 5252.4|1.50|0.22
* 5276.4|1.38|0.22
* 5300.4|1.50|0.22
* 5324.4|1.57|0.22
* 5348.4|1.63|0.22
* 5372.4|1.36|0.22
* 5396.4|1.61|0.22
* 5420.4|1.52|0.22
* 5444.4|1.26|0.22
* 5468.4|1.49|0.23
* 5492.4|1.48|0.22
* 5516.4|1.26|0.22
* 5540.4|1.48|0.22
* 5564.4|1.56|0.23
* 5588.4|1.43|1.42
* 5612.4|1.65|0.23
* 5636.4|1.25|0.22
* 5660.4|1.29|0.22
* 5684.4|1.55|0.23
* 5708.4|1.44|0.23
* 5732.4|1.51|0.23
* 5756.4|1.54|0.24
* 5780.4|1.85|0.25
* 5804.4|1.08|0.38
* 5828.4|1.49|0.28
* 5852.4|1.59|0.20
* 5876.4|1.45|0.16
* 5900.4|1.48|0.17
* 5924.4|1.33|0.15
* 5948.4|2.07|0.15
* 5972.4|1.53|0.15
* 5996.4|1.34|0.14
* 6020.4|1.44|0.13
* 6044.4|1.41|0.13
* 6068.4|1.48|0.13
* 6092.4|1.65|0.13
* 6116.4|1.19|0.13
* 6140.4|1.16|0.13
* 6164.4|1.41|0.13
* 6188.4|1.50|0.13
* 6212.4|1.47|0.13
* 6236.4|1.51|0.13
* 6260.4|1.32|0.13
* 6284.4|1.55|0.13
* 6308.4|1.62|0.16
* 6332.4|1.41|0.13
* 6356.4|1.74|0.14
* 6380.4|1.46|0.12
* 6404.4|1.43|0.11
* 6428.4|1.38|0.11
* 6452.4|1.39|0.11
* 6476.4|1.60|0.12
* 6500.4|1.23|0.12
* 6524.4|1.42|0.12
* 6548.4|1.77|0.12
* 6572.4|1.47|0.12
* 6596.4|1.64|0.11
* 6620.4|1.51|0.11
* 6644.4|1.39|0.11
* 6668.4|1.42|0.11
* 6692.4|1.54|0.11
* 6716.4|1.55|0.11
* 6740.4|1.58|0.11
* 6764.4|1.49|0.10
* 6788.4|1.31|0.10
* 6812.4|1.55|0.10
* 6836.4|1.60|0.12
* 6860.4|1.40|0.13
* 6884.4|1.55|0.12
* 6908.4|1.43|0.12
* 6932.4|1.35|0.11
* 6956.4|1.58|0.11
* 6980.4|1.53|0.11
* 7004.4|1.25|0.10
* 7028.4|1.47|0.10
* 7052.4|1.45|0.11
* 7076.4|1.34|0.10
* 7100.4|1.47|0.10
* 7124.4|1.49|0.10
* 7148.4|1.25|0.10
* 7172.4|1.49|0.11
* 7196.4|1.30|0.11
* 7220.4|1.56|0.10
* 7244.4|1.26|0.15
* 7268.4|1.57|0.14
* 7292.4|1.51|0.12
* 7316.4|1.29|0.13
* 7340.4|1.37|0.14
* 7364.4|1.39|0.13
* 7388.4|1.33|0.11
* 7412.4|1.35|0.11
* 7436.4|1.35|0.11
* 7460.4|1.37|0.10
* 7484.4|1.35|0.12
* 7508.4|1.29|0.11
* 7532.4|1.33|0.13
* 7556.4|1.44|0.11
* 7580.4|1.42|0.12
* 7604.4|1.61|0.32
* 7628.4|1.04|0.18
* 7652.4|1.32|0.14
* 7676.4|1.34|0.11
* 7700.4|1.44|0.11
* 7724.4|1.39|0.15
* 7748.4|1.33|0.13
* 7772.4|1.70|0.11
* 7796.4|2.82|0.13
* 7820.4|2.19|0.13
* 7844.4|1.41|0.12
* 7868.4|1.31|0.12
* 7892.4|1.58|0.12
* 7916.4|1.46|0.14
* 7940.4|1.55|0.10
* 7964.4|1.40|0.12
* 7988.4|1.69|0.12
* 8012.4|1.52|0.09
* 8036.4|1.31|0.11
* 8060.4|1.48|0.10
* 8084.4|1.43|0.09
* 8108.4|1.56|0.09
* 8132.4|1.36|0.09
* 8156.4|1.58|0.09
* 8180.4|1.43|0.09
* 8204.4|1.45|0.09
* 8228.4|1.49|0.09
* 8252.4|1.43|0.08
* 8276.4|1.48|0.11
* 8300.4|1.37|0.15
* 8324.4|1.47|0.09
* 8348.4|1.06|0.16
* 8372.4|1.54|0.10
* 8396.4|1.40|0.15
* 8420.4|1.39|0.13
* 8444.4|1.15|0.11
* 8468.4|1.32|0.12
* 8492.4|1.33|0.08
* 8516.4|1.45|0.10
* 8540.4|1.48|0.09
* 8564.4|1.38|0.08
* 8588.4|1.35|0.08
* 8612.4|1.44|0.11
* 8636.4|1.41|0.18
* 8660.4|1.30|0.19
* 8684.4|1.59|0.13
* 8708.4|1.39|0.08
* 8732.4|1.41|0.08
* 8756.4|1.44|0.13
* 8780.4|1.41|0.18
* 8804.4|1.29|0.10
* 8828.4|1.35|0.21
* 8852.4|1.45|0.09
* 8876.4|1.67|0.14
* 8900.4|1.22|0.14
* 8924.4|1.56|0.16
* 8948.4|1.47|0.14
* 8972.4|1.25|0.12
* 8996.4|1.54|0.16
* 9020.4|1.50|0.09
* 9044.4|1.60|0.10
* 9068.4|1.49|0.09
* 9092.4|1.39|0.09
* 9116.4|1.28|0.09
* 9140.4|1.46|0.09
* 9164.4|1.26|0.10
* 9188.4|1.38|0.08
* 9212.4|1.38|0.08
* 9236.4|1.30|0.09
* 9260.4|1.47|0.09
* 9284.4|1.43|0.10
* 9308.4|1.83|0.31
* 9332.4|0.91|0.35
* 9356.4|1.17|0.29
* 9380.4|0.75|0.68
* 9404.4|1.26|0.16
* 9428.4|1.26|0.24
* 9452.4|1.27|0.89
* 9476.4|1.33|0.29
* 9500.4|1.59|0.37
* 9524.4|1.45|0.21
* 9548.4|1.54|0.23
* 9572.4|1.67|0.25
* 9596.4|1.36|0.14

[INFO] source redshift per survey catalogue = 0.19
